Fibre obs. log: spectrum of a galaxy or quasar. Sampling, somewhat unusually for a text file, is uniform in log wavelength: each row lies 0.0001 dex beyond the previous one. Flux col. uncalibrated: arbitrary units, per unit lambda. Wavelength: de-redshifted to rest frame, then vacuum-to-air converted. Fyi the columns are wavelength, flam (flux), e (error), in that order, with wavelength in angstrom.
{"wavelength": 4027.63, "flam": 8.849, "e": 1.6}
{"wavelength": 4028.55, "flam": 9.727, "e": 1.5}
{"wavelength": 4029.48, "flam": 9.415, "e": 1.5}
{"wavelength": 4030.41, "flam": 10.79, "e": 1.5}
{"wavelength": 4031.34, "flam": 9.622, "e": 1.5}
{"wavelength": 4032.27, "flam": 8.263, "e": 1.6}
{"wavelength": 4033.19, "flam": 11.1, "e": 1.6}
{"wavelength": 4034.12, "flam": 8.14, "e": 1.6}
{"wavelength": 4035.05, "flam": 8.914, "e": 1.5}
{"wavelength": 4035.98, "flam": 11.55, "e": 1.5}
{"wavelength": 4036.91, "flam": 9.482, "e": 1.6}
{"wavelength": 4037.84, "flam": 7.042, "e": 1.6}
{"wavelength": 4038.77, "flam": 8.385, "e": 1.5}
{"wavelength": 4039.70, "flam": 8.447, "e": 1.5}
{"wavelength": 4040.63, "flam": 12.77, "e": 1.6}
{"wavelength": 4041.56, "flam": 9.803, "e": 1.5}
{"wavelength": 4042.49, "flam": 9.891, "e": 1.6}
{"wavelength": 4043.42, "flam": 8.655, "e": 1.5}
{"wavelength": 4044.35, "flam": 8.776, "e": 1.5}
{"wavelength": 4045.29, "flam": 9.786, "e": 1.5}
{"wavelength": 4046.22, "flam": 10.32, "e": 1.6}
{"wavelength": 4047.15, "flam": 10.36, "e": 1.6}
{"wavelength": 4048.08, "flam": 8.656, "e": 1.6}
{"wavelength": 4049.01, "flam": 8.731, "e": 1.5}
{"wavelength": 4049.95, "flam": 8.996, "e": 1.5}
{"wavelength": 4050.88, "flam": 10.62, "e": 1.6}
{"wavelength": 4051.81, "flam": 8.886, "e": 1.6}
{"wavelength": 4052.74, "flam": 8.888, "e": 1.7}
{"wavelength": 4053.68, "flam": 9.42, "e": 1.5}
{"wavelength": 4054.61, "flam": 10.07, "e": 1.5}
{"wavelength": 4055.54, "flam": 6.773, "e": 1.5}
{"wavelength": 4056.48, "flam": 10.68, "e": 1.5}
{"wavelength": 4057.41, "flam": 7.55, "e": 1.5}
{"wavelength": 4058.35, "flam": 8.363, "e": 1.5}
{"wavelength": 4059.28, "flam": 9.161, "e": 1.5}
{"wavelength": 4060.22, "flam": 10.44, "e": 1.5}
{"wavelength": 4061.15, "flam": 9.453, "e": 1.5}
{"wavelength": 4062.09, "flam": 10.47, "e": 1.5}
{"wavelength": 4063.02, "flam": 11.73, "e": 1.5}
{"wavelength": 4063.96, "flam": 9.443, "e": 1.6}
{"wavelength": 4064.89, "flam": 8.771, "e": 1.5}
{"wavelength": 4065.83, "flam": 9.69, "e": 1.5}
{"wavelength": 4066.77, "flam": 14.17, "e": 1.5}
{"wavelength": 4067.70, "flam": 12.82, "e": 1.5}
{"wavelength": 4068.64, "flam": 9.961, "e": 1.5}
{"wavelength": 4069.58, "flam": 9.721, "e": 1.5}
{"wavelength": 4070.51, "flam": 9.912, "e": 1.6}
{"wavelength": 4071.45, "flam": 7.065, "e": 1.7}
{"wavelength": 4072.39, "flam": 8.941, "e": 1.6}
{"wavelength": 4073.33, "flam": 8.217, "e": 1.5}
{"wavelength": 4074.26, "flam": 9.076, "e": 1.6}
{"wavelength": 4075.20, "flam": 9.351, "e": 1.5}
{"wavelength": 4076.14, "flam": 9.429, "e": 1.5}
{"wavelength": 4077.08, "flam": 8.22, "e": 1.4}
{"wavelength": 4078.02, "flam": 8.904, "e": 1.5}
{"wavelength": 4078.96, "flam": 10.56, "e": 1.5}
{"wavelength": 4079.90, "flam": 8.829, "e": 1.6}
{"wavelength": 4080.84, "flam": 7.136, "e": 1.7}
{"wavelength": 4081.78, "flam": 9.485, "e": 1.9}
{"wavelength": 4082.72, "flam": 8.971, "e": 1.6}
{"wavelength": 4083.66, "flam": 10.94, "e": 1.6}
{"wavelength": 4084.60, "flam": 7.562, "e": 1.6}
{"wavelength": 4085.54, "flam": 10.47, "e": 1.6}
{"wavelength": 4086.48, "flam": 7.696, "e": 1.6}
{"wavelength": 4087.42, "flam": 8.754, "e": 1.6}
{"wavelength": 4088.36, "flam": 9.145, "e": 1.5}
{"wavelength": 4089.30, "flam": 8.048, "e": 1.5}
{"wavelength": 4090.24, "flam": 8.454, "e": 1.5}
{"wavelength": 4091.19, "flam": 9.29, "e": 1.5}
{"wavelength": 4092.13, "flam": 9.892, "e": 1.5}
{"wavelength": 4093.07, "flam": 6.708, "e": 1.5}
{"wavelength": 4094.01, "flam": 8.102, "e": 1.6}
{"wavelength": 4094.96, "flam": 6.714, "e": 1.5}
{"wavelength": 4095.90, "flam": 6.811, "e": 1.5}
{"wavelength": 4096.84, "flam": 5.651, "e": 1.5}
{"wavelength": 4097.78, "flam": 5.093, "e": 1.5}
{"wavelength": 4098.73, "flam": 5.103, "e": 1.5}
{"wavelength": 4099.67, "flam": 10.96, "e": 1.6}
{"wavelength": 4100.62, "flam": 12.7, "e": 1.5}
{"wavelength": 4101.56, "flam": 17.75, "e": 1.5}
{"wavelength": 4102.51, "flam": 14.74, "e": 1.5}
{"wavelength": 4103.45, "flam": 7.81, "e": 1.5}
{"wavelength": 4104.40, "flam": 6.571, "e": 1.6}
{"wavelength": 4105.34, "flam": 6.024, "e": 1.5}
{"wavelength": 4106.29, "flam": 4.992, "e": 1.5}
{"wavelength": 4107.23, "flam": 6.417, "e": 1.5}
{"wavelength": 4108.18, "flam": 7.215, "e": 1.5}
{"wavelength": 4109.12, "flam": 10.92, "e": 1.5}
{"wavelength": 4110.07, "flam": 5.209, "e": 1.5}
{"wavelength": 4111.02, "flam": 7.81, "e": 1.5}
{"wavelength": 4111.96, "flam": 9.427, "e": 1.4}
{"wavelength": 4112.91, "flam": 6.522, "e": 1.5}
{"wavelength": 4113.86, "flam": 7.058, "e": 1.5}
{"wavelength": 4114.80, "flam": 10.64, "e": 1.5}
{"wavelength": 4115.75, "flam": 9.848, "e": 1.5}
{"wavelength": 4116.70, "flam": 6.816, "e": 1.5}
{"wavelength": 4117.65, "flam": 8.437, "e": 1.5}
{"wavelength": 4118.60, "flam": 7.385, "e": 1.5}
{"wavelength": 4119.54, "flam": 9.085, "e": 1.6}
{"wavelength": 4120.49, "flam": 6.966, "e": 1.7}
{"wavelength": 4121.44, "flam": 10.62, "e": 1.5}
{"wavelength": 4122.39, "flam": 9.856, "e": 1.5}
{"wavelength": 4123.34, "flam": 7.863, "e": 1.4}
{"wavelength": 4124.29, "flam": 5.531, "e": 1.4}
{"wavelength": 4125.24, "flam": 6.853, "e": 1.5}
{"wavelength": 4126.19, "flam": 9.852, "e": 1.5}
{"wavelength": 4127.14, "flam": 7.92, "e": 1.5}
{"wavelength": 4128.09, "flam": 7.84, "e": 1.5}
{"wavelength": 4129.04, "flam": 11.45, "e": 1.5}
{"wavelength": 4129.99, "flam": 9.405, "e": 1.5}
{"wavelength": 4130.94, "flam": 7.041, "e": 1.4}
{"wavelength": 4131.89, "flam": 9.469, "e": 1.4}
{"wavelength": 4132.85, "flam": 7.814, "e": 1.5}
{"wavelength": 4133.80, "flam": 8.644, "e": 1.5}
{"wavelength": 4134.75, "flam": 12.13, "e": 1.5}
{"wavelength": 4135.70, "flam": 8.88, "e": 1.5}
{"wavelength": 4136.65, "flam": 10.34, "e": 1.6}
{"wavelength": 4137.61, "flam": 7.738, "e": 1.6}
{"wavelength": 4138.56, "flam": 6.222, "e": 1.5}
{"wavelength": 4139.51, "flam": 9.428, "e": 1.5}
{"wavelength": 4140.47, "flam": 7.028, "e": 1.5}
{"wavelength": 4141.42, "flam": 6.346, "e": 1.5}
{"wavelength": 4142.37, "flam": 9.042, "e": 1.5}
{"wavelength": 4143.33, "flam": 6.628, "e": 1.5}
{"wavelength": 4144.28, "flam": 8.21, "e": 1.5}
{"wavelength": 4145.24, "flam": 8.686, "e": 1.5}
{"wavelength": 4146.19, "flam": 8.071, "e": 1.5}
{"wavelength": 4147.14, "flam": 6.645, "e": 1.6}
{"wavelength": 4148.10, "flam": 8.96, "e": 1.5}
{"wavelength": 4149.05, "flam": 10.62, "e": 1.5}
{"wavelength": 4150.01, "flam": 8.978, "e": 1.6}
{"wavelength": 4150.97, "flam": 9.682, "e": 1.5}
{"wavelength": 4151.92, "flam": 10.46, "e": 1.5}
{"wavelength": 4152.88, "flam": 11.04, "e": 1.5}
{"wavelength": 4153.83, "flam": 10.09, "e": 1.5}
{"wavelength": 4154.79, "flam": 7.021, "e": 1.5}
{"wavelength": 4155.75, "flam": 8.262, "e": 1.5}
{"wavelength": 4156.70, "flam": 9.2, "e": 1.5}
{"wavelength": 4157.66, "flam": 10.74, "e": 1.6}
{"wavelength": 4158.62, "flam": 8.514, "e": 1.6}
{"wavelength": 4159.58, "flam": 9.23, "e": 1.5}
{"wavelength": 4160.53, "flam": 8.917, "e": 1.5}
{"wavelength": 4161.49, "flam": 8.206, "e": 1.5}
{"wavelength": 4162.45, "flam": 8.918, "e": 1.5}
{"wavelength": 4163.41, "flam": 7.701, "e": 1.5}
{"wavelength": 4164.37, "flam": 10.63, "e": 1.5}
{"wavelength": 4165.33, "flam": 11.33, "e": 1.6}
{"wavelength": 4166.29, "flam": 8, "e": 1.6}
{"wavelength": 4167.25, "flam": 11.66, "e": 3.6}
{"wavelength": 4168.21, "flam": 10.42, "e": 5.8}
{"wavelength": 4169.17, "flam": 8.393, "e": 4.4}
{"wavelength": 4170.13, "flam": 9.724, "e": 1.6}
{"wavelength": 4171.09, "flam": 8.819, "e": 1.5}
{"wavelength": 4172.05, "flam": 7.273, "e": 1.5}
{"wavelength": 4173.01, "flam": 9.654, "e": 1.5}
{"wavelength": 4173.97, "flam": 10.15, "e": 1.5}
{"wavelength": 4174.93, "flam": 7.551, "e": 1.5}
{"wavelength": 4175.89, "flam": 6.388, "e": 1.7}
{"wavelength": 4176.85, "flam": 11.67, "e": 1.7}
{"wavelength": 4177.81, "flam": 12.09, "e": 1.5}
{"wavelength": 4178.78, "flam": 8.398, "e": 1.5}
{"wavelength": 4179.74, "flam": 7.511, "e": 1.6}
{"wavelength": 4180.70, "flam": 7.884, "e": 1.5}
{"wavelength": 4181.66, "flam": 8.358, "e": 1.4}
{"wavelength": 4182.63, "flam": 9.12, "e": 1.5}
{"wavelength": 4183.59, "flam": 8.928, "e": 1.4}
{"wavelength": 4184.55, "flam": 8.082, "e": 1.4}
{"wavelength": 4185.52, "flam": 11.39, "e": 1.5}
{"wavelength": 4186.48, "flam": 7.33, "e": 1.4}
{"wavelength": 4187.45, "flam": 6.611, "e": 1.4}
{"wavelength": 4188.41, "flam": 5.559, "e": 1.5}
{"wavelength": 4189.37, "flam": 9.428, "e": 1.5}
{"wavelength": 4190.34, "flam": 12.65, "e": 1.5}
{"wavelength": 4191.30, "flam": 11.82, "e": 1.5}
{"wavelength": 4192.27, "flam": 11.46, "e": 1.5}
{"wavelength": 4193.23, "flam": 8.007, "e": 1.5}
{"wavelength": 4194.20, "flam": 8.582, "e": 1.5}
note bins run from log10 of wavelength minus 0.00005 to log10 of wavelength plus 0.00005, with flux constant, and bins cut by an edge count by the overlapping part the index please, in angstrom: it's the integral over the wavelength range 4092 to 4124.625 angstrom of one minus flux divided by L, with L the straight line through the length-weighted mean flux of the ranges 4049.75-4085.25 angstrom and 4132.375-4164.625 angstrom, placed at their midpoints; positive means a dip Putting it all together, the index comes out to 3.1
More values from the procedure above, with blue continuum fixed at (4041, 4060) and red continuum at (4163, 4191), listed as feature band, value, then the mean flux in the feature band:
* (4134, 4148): 1.3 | 8.27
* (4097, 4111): 0.9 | 8.58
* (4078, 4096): 1.1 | 8.65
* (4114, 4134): 1.4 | 8.51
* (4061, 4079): -1.1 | 9.78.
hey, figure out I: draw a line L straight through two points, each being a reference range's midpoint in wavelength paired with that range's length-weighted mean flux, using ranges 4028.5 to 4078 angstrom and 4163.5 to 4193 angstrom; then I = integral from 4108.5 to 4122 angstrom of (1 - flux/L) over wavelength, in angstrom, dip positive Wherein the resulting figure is 1.51 angstrom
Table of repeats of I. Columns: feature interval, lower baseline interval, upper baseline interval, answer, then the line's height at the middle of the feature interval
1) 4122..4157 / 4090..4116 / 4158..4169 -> 1.41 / 8.98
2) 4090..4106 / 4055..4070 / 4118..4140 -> 0.94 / 9.24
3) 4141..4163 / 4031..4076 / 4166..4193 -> 1.02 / 9.24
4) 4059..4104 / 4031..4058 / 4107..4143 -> -2.32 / 8.88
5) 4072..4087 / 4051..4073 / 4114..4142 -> 0.61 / 9.37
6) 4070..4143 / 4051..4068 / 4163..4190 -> 7.22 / 9.47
